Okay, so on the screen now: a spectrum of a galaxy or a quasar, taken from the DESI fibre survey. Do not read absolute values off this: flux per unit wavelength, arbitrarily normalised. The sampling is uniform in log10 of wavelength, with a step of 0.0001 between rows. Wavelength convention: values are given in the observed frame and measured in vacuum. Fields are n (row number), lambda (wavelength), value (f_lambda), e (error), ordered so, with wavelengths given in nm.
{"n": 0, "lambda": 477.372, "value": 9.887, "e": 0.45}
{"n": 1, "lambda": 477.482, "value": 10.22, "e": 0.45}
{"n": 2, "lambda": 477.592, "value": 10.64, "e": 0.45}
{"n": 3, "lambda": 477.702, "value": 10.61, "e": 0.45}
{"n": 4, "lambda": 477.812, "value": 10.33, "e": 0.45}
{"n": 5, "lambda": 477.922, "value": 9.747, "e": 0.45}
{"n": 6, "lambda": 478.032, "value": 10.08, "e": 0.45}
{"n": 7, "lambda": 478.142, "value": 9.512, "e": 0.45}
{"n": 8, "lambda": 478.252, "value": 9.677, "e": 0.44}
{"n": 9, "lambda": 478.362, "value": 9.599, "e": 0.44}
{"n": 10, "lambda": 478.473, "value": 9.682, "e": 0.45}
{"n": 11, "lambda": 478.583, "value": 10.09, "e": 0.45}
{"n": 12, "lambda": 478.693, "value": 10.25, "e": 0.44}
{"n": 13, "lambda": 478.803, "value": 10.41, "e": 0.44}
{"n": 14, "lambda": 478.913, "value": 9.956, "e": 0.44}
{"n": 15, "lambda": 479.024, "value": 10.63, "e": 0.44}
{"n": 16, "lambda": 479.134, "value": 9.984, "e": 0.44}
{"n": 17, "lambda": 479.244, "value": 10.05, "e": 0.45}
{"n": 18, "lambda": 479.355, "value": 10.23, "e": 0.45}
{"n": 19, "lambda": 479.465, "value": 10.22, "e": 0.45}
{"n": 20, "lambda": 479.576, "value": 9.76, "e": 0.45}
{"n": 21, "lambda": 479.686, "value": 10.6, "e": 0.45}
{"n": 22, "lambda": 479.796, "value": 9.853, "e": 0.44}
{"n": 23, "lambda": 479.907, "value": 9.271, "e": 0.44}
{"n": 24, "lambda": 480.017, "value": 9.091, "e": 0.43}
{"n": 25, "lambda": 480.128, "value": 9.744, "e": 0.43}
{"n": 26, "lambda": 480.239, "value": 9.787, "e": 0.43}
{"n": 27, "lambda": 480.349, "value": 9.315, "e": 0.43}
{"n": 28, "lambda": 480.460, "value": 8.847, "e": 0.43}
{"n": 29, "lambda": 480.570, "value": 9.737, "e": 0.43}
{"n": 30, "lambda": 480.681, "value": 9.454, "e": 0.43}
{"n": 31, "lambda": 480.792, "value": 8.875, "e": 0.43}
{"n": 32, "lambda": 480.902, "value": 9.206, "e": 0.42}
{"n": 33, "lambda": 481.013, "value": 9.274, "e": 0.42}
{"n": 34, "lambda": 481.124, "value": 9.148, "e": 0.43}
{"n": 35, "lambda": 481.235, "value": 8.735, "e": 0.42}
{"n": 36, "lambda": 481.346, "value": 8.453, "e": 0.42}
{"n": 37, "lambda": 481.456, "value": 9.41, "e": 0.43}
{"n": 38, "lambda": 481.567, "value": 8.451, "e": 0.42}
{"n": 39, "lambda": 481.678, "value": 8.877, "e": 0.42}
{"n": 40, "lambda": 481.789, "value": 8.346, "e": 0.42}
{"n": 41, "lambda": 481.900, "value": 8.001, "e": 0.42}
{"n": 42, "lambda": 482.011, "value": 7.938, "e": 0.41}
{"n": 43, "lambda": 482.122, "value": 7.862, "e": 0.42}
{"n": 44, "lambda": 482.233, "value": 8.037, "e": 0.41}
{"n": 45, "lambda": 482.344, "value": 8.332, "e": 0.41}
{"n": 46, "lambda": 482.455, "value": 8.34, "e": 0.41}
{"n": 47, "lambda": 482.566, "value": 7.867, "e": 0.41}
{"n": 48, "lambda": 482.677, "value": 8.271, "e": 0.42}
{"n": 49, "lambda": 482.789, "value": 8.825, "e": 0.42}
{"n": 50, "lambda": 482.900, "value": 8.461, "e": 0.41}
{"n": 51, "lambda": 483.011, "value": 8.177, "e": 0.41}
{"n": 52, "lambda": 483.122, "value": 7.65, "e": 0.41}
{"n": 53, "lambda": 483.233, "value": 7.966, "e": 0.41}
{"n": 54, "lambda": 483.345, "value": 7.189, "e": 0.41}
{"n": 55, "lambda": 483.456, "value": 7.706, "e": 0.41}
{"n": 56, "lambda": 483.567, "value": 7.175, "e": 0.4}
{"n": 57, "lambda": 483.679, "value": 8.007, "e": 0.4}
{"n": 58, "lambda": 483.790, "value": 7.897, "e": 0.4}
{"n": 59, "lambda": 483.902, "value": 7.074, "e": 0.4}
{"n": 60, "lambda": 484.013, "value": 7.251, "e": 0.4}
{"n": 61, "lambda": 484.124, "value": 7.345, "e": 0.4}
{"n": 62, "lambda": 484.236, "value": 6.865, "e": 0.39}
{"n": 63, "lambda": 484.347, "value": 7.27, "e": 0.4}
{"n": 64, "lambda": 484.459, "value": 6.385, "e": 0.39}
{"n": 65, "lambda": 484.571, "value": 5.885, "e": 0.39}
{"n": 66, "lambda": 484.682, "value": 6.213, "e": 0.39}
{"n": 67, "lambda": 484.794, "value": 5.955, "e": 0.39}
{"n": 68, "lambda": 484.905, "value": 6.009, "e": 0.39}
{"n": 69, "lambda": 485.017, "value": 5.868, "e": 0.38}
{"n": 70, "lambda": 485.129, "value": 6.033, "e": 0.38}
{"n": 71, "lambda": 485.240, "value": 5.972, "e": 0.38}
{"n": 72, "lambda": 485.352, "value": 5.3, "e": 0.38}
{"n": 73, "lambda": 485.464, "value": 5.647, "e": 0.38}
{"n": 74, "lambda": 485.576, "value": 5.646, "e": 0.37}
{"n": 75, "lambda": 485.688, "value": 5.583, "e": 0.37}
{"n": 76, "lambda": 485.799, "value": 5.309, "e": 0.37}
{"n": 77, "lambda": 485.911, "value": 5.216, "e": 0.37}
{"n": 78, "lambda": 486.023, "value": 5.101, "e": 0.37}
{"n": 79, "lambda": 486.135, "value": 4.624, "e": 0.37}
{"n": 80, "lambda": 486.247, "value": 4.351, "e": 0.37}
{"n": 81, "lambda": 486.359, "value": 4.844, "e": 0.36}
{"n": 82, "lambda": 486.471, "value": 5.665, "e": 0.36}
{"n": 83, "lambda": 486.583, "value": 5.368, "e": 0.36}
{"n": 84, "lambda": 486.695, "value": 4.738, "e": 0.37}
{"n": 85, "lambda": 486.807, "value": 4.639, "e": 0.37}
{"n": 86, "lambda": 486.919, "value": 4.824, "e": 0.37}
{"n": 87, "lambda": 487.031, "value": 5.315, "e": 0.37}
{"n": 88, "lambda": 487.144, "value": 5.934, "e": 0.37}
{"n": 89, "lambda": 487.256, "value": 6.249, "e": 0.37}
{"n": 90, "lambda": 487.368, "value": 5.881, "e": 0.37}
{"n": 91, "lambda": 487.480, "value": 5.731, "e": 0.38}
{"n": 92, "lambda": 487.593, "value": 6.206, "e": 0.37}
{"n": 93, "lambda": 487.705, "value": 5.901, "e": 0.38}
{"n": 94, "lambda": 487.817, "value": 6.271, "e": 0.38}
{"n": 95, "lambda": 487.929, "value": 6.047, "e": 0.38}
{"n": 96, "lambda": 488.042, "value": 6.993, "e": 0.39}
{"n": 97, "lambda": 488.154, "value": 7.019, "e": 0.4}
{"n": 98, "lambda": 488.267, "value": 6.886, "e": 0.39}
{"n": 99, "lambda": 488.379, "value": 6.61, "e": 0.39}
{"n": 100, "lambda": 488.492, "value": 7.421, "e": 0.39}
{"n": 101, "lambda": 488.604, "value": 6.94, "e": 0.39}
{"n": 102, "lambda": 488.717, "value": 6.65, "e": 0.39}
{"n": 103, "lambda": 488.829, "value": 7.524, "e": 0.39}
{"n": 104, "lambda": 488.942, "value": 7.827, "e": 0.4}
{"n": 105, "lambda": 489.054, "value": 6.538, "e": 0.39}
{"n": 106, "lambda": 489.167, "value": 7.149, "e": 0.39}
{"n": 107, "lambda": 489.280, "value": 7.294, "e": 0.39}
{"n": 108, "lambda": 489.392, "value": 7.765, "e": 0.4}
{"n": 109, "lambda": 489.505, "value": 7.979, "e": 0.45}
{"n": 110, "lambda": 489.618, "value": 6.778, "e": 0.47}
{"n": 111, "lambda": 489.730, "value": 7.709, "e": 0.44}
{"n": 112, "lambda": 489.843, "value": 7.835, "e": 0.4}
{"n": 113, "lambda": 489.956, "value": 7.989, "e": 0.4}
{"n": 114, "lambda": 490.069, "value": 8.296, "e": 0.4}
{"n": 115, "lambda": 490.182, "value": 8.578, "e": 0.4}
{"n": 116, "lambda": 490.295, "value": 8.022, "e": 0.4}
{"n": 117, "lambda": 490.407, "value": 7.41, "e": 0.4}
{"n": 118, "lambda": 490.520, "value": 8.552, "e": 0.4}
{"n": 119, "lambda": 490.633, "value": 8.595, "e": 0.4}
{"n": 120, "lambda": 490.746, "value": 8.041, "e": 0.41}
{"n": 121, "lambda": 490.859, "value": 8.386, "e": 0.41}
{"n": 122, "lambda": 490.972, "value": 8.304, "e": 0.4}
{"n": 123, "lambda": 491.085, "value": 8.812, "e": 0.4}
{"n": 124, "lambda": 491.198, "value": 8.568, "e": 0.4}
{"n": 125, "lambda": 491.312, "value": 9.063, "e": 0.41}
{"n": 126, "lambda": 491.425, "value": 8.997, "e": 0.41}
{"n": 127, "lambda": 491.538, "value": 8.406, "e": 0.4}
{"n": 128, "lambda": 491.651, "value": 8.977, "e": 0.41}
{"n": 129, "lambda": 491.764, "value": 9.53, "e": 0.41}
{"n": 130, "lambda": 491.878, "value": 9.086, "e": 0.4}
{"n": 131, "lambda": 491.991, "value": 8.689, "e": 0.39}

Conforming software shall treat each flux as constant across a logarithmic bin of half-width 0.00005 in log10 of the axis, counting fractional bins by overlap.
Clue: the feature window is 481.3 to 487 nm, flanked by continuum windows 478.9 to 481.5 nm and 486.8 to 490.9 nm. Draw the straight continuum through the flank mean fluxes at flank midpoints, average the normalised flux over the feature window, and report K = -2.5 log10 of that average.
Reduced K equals 0.237 mag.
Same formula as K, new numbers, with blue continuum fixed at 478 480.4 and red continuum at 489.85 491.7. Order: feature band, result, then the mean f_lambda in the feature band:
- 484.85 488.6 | 0.477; 5.75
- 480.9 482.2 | 0.119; 8.61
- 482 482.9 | 0.156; 8.21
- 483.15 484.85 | 0.294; 7.09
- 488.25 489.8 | 0.193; 7.24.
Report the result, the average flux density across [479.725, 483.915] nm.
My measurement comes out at 8.56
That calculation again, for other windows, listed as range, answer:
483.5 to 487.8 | 5.93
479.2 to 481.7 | 9.41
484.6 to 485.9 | 5.76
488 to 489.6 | 7.18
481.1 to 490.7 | 6.97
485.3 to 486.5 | 5.2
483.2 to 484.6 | 7.24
